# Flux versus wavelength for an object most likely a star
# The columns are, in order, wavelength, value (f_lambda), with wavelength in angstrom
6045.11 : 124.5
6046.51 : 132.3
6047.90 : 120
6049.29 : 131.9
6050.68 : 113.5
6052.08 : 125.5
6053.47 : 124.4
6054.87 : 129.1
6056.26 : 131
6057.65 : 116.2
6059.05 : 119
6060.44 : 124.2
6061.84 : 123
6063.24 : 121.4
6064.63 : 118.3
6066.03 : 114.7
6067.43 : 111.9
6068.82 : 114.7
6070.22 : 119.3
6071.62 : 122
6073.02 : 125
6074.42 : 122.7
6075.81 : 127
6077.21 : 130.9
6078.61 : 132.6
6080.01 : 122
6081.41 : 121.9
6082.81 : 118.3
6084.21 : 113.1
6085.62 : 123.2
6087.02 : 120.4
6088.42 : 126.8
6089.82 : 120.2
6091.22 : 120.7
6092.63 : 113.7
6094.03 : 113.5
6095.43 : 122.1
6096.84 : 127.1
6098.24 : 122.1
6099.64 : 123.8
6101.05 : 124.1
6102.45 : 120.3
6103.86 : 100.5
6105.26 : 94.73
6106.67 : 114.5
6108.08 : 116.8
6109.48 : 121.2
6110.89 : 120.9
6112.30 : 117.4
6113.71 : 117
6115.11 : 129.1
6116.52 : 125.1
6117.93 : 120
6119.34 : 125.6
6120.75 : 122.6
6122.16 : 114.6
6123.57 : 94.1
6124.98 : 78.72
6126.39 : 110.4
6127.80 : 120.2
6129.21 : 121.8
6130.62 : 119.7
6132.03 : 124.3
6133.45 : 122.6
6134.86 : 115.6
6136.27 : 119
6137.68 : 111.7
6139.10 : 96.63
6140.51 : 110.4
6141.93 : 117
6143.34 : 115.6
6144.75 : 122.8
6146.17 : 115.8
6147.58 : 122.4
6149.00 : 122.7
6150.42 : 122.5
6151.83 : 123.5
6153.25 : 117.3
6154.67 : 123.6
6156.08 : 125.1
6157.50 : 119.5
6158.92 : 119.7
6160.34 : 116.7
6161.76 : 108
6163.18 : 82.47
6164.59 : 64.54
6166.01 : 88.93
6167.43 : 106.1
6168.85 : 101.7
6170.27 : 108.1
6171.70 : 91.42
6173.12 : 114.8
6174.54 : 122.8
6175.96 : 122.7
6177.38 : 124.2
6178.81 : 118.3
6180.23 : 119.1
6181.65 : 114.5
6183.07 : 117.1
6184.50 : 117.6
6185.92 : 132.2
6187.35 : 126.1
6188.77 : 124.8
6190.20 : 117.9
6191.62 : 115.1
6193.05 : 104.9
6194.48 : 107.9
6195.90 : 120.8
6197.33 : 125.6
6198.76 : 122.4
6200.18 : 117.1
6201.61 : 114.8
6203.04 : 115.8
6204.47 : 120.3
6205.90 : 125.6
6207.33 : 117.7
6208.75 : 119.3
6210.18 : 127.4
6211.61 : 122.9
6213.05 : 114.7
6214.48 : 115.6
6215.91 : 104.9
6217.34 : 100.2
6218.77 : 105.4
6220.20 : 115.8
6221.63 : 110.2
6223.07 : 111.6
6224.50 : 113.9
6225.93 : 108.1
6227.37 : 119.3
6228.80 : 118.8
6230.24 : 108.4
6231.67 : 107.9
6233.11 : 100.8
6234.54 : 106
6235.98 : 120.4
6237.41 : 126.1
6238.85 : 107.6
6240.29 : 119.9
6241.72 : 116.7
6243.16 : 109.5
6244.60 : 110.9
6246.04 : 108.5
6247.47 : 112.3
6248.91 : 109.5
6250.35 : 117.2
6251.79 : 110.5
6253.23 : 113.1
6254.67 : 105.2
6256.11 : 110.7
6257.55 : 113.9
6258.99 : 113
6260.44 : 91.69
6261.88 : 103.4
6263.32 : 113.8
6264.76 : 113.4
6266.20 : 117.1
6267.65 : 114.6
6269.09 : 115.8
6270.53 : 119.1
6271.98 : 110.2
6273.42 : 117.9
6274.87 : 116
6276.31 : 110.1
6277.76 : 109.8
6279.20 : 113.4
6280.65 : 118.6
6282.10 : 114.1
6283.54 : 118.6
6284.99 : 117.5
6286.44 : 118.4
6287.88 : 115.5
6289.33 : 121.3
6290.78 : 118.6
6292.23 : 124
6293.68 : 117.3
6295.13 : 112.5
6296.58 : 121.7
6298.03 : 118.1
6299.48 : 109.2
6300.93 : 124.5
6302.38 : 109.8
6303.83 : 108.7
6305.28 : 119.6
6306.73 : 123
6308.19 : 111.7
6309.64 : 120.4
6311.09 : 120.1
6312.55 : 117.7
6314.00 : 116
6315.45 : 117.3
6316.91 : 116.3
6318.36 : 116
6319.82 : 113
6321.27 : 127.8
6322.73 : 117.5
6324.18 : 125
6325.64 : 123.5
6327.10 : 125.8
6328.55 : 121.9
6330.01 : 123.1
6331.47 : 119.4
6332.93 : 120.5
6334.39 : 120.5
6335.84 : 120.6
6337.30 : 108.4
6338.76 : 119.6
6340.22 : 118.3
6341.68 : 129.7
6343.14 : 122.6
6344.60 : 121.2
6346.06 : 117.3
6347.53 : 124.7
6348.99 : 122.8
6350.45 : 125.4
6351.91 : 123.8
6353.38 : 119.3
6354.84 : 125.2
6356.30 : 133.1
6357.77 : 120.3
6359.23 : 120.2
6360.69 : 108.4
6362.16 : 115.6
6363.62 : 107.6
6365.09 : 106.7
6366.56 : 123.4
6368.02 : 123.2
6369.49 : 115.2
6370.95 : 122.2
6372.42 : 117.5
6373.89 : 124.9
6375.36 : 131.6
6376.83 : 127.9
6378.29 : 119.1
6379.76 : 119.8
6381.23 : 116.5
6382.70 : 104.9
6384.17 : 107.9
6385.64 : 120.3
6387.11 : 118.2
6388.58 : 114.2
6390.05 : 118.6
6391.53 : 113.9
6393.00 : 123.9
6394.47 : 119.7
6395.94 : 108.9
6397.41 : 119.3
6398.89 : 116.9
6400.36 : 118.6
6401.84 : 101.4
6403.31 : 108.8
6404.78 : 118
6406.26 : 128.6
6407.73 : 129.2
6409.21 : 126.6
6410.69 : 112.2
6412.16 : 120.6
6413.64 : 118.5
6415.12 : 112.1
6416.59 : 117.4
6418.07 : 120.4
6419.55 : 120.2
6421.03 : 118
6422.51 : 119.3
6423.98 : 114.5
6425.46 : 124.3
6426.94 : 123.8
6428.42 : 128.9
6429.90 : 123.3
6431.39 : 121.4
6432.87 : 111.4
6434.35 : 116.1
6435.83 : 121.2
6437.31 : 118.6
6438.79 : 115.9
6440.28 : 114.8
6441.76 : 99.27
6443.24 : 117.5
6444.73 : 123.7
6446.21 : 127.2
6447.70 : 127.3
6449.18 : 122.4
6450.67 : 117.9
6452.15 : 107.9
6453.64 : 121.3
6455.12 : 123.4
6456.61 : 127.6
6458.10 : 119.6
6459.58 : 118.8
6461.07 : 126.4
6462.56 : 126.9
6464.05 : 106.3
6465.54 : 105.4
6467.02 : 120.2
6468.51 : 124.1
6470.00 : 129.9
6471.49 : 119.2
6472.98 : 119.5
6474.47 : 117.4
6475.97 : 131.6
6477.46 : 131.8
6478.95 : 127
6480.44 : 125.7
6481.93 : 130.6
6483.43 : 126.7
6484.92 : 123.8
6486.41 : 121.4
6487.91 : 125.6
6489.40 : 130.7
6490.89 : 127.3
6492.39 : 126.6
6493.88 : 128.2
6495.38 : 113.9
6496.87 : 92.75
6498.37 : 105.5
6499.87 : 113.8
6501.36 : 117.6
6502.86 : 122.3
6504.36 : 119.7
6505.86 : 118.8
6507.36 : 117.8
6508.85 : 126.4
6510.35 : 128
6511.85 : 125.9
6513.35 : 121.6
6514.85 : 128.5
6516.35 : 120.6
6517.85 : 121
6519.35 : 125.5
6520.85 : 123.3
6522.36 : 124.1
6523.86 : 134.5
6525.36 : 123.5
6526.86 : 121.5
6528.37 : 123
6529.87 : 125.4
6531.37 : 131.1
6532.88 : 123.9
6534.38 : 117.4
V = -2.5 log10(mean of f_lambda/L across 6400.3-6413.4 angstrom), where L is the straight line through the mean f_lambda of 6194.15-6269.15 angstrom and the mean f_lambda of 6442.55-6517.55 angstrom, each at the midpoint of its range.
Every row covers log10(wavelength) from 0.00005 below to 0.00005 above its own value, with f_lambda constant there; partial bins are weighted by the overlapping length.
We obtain 0.009 mag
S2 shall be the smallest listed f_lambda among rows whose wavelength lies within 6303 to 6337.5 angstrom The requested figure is 108.4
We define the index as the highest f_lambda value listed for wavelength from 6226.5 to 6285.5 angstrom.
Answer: 126.1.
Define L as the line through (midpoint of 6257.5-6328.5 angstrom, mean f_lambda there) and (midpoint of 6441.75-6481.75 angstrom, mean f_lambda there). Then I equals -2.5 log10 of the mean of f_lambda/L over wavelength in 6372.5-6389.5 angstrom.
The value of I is 0.00 mag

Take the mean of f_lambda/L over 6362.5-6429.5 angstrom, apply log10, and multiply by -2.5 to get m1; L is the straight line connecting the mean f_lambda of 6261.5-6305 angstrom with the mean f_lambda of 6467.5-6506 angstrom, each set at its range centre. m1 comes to 0.01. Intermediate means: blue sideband 116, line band 118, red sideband 122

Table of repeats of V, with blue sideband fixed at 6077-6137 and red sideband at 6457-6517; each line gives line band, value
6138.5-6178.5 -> 0.06 mag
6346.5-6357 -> -0.04 mag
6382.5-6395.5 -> 0.04 mag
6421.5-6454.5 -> 0.02 mag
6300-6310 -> 0.03 mag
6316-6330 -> -0.01 mag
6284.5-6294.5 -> 0.01 mag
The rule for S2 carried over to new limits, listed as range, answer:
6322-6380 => 106.7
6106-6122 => 114.5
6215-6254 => 100.2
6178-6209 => 104.9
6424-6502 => 92.75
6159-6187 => 64.54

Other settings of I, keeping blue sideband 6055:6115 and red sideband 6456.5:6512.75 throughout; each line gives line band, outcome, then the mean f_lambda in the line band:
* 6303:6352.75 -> 0.01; 120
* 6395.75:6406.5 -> 0.06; 115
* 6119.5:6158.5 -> 0.04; 116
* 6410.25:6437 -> 0.02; 119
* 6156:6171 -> 0.17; 103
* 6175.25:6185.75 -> 0.00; 120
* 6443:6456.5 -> 0.00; 121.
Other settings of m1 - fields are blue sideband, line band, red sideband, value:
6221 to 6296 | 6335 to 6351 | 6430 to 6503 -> -0.04 mag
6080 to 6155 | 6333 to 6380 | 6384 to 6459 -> -0.02 mag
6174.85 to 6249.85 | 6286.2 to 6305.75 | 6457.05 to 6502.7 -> 0.00 mag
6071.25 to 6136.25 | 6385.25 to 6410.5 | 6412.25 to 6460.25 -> 0.01 mag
